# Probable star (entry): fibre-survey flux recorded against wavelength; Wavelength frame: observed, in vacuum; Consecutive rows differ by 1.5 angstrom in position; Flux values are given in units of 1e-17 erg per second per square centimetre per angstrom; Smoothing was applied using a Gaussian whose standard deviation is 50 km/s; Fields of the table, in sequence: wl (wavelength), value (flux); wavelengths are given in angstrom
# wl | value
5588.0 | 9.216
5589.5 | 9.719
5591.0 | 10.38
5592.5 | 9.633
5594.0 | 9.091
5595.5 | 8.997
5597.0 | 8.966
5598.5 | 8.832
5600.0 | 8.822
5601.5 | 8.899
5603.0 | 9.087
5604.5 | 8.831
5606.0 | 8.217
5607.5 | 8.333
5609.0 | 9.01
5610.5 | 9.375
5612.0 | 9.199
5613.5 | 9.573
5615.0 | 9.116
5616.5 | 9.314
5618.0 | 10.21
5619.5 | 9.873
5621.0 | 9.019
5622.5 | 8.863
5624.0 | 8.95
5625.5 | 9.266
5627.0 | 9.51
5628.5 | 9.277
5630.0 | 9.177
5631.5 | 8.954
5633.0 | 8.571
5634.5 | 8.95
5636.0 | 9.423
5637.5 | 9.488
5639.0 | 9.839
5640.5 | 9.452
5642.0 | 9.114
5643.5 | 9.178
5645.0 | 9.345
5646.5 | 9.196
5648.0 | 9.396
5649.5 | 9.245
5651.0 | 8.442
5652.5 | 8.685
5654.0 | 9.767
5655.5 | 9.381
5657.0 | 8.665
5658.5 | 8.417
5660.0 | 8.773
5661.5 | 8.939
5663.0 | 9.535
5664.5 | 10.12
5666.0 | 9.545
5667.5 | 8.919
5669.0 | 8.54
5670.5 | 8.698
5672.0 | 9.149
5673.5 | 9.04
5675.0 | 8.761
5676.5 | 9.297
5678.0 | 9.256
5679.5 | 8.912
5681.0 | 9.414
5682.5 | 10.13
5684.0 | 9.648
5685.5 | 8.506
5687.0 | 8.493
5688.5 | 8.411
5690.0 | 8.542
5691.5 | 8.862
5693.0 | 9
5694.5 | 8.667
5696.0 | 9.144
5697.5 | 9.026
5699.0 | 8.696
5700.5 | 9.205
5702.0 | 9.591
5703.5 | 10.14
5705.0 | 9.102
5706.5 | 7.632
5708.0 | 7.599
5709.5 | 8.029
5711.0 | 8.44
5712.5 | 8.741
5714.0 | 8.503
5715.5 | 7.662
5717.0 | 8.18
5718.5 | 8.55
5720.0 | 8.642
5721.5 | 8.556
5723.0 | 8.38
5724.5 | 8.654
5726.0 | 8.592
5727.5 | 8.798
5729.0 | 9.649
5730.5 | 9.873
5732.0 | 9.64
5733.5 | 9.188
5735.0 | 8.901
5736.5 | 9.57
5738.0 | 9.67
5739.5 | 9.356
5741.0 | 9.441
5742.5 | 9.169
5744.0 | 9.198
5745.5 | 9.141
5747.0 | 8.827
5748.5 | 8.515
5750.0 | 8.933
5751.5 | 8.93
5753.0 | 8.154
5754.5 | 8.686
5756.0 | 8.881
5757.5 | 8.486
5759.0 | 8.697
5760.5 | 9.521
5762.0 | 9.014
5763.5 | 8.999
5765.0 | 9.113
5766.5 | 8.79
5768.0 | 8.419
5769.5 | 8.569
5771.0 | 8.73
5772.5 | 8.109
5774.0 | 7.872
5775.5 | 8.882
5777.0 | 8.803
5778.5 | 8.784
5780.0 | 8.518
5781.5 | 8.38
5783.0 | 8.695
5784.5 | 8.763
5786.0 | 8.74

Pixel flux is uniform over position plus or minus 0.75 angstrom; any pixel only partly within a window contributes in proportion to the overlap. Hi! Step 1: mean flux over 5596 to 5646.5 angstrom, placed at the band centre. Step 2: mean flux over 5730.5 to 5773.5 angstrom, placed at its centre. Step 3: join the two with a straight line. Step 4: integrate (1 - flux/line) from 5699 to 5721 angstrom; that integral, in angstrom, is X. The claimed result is 1.1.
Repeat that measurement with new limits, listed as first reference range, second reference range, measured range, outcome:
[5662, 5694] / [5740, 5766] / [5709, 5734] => 0.8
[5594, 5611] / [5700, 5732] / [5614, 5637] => -1.1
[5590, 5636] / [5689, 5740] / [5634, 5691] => -0.8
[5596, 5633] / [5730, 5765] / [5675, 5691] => 0.1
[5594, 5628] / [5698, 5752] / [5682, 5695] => 0.1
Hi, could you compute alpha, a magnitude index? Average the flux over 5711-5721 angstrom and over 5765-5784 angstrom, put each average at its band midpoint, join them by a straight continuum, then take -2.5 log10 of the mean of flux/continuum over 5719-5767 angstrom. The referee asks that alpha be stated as -0.07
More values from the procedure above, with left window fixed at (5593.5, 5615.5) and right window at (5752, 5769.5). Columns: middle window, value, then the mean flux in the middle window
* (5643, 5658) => -0.03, 9.12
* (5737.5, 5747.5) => -0.05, 9.26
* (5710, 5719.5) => 0.06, 8.35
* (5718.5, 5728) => 0.03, 8.59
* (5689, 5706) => -0.02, 9.06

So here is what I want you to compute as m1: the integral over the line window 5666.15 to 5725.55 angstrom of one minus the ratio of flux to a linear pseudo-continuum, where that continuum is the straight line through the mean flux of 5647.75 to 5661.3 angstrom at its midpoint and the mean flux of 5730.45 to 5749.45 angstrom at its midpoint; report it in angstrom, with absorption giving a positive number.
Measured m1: 2.0 angstrom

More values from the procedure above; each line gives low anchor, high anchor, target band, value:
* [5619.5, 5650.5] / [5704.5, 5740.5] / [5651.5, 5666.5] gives -0.1 angstrom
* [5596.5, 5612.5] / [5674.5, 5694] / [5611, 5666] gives -1.9 angstrom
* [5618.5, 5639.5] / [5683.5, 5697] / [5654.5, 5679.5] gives -0.3 angstrom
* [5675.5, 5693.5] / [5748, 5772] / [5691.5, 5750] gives 0.1 angstrom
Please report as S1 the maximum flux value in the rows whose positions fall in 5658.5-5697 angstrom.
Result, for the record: 10.13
